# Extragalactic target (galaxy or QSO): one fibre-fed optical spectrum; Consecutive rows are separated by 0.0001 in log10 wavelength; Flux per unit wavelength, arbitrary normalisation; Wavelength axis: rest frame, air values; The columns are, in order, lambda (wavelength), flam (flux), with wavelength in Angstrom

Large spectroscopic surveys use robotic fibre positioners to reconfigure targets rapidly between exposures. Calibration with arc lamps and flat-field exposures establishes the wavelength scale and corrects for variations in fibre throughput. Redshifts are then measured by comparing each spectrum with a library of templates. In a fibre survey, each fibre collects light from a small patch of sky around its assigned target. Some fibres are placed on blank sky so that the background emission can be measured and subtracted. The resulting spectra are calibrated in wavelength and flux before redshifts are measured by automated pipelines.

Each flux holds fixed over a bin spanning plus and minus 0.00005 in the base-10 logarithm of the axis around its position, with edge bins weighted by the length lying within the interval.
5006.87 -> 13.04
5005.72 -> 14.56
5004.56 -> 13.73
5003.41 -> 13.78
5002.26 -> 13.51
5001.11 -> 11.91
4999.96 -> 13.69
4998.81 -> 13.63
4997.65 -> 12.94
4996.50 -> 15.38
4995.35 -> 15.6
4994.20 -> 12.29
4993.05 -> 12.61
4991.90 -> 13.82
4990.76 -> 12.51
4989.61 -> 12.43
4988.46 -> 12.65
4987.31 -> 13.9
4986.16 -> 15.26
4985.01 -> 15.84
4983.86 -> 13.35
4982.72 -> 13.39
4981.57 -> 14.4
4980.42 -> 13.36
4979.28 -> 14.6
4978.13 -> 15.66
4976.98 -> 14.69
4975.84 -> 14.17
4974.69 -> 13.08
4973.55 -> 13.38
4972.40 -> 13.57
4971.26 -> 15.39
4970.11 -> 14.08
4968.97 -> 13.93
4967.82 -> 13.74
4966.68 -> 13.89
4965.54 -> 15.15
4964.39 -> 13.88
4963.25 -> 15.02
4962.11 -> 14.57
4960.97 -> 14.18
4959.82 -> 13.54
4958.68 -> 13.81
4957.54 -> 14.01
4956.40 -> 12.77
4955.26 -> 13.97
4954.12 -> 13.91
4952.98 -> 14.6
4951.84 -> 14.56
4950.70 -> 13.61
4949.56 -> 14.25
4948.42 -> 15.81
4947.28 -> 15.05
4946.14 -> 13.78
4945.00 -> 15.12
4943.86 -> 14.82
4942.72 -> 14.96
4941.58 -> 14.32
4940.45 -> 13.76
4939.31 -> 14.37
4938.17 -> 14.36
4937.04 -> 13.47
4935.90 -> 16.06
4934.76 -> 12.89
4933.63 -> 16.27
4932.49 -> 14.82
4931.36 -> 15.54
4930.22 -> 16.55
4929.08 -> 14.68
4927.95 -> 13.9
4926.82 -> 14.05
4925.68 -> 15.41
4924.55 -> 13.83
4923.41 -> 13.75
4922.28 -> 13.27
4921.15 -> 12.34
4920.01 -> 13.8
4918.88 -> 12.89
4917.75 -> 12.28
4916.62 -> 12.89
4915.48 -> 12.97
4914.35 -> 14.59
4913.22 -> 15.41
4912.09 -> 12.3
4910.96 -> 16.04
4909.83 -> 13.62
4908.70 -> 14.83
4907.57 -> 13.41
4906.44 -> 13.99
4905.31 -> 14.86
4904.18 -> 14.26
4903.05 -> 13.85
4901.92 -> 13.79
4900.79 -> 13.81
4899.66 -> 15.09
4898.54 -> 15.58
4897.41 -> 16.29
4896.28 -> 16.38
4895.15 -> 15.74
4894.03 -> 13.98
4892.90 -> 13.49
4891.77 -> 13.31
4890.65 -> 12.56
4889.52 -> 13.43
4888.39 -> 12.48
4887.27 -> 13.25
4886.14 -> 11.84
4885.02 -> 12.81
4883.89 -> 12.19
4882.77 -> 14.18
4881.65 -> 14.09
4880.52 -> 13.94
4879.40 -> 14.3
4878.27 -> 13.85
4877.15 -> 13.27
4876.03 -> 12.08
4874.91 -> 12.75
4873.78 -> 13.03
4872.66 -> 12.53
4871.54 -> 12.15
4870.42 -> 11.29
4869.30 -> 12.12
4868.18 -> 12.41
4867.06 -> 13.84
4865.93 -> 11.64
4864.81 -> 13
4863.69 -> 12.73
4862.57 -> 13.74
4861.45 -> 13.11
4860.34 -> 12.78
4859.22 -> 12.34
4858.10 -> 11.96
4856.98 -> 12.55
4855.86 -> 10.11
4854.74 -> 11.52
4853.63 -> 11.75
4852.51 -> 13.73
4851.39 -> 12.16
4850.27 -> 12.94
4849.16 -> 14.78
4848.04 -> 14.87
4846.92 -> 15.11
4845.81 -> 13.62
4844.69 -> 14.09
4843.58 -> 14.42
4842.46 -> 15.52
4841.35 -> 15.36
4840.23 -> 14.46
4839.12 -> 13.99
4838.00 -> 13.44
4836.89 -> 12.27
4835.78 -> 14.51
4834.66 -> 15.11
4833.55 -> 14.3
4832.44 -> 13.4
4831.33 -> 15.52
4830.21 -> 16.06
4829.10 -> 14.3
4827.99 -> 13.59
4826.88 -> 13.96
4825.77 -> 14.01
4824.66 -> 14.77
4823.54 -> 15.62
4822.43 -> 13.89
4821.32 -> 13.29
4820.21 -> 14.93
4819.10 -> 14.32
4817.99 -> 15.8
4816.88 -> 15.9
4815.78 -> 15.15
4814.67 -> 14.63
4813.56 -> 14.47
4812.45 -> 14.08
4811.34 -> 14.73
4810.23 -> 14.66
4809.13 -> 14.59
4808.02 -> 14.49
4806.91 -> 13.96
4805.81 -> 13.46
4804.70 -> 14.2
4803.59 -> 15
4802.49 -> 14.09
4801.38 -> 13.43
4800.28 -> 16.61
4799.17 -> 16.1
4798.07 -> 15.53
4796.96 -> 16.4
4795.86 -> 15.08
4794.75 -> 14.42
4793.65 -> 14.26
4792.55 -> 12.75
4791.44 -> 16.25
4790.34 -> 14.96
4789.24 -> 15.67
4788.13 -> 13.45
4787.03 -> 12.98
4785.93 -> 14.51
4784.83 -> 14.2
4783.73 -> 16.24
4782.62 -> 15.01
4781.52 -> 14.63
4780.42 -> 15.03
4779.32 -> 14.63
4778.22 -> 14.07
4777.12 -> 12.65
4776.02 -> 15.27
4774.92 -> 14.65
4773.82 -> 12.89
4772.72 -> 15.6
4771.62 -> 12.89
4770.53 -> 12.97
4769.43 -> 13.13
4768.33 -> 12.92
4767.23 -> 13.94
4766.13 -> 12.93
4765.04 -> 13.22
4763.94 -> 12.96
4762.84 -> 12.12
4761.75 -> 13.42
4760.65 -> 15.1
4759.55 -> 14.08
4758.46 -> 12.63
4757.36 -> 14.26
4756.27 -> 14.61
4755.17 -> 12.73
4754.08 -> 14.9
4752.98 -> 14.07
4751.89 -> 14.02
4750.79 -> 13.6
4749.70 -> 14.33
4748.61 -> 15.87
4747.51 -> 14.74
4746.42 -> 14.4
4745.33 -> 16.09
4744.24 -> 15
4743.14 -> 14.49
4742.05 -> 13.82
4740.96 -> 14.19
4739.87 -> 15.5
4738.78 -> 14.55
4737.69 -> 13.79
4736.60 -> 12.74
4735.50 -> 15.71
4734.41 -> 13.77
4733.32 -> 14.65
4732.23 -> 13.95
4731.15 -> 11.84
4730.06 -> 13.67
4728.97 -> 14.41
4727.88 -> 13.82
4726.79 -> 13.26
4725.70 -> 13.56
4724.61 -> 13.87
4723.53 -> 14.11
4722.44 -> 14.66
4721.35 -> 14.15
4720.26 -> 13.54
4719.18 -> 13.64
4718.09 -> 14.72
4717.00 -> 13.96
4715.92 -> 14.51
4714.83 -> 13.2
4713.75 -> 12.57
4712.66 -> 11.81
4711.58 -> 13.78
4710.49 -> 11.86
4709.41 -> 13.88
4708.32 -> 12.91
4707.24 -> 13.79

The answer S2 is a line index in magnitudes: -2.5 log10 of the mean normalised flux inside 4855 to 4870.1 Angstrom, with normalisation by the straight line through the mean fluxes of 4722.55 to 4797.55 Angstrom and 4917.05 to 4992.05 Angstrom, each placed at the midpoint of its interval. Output 0.14 mag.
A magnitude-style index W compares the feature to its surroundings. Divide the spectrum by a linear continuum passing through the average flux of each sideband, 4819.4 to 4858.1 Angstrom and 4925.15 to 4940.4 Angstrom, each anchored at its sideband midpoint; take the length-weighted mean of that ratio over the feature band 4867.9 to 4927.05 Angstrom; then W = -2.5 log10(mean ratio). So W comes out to 0.06 mag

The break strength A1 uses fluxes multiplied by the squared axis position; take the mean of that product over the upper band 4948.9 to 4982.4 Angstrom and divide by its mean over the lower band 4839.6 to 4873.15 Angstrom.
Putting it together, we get 1.13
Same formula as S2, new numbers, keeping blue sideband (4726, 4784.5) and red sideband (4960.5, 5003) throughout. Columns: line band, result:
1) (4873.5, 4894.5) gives 0.06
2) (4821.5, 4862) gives 0.02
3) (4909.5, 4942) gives -0.02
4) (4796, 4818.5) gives -0.06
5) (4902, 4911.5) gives -0.03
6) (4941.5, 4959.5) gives -0.03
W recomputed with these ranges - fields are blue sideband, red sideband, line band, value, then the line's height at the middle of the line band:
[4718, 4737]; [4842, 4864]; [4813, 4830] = -0.10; 13.4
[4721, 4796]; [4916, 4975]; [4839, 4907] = 0.06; 14.2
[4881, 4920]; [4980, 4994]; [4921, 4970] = -0.05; 13.7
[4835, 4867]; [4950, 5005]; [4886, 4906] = -0.05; 13.5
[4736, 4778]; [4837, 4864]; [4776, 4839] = -0.07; 13.6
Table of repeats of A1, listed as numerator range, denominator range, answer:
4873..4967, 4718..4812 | 1.05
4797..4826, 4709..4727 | 1.13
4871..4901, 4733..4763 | 1.01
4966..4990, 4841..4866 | 1.12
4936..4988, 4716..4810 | 1.09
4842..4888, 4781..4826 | 0.91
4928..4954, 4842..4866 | 1.16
